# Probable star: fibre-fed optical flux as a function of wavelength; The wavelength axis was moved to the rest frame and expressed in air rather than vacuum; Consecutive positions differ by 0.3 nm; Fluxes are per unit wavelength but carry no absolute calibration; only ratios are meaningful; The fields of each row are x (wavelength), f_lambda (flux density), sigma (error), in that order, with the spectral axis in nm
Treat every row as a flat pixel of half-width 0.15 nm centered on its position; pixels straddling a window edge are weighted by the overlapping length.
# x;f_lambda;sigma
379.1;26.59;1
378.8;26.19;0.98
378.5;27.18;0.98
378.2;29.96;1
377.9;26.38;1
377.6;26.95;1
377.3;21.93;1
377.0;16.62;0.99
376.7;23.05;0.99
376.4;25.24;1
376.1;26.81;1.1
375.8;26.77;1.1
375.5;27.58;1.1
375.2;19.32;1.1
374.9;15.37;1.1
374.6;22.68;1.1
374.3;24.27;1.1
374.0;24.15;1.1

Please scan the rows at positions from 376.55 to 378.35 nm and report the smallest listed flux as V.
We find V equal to 16.62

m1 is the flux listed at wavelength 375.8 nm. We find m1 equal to 26.77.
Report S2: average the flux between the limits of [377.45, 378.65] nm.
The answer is 27.6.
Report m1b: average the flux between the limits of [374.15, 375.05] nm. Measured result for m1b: 20.8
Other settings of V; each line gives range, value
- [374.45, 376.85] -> 15.37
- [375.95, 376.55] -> 25.24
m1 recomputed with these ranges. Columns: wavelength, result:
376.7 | 23.05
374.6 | 22.68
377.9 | 26.38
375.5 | 27.58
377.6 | 26.95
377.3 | 21.93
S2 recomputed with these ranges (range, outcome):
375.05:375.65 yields 23.4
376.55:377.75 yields 22.1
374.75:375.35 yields 17.3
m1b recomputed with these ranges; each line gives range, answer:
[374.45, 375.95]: 22.3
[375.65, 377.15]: 23.7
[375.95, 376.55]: 26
